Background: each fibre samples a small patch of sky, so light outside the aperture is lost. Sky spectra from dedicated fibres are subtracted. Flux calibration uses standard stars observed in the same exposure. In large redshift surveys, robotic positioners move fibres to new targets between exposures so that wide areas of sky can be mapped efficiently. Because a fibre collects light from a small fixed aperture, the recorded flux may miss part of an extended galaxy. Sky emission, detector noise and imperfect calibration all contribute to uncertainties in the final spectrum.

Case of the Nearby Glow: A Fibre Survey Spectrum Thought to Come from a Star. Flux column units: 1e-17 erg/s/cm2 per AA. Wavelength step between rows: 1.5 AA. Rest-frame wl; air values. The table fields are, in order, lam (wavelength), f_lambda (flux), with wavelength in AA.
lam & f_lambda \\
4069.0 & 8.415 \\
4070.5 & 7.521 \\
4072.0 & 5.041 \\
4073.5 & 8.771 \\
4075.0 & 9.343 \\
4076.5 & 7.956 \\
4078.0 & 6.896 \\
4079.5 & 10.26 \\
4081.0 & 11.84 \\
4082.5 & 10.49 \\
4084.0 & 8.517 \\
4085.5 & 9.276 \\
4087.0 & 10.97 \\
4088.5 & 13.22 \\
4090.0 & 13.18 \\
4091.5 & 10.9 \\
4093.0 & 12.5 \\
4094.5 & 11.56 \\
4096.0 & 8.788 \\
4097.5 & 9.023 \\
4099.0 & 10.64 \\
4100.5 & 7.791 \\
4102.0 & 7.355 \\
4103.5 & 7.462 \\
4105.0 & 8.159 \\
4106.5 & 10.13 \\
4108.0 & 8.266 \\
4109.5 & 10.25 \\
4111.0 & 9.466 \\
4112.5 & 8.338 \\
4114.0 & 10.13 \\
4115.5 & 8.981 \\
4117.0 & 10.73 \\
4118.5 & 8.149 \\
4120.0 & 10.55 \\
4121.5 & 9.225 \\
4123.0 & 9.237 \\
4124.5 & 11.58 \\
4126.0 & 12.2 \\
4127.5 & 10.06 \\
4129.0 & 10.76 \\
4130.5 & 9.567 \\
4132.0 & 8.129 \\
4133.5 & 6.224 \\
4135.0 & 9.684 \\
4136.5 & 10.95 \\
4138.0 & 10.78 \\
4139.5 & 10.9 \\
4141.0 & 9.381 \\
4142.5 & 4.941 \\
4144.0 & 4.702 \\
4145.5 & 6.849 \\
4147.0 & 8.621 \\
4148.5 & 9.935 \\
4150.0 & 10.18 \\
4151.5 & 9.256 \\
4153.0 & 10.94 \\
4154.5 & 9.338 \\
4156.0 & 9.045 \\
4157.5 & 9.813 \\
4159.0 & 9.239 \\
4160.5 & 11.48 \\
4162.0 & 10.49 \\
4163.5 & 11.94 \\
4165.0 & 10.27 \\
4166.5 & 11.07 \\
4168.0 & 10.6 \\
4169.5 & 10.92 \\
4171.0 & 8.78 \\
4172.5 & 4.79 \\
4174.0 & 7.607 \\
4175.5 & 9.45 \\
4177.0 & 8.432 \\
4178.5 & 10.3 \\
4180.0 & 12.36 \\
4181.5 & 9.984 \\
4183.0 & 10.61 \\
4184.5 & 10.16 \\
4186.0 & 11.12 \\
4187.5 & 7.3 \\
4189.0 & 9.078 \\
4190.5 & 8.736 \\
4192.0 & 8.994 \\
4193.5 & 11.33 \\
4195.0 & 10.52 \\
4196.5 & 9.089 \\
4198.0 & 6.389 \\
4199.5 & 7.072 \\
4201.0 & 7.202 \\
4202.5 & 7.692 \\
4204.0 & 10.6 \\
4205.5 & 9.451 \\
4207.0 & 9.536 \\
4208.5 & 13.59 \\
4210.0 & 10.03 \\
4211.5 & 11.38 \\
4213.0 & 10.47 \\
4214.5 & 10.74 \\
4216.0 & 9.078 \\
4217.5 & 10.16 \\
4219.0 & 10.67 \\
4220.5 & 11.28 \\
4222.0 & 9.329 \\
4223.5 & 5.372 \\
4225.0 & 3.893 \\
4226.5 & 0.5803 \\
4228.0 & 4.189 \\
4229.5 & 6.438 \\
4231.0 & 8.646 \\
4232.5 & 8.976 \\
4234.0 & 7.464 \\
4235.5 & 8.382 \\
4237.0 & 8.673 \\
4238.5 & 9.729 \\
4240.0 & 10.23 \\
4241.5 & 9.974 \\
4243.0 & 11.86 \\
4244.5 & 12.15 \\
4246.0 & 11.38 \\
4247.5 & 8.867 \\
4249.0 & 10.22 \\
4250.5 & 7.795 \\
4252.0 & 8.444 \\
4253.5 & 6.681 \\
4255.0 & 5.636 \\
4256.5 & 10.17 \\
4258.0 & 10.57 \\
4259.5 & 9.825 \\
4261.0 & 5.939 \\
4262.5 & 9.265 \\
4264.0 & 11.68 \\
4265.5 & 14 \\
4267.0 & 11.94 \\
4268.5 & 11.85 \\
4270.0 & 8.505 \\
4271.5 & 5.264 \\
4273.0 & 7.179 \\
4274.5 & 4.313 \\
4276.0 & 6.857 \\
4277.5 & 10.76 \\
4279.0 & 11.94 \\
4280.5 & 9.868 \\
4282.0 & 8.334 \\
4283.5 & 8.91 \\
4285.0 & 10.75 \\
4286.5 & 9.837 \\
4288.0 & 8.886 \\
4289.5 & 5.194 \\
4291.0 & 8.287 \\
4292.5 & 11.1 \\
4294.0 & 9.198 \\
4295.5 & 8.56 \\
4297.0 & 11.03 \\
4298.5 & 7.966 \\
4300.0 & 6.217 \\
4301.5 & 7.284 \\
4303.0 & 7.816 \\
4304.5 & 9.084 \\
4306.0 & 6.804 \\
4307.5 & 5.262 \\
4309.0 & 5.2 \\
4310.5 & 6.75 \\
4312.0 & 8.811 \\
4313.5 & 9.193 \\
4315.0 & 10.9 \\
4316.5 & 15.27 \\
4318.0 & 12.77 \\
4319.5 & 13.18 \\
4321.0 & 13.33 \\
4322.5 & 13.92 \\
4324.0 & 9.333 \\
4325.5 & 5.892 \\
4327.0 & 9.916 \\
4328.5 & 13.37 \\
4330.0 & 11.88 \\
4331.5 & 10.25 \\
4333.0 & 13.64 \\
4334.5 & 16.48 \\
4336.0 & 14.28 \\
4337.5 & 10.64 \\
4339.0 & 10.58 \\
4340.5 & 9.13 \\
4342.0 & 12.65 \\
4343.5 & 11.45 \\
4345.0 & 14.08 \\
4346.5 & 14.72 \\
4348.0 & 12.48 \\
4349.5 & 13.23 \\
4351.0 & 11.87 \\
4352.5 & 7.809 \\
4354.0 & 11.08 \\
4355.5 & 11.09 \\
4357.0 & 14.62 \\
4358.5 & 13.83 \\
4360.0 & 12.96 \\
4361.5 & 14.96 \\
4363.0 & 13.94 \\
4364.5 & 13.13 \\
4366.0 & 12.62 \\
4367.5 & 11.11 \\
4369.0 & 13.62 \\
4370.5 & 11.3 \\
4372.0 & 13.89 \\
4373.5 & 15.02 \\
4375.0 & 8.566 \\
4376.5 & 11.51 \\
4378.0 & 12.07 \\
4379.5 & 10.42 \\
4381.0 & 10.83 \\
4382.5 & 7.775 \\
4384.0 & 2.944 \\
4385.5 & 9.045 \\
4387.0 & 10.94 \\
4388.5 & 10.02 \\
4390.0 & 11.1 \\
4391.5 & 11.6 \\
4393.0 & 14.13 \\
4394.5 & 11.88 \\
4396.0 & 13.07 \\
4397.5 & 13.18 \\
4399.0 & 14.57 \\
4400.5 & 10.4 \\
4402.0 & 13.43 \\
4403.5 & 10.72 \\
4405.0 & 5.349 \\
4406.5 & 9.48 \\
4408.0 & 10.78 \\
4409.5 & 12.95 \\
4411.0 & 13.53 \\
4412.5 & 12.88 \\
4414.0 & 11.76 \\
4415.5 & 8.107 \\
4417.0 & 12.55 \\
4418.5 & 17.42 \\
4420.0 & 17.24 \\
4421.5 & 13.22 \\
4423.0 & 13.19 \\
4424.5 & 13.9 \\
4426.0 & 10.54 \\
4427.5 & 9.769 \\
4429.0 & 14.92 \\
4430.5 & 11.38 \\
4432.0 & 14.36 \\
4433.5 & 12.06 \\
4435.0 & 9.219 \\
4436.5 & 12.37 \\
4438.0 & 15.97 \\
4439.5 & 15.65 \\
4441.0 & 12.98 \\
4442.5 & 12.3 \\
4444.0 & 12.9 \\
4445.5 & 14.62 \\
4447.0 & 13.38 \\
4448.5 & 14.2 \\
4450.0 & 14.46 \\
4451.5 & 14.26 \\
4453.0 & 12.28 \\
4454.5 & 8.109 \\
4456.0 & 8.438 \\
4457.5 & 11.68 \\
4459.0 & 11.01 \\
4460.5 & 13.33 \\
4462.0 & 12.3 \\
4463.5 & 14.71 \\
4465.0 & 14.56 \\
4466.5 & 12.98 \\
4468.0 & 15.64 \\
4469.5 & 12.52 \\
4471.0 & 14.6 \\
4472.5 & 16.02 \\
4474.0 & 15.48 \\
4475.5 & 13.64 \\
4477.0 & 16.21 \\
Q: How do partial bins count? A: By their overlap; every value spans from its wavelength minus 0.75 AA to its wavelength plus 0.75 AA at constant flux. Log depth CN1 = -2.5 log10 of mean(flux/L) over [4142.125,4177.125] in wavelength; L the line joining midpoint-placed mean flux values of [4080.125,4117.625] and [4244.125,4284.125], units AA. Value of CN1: 0.054 mag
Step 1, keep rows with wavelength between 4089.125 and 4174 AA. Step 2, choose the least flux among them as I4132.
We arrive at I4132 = 4.702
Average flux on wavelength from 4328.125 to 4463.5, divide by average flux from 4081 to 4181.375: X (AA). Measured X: 1.26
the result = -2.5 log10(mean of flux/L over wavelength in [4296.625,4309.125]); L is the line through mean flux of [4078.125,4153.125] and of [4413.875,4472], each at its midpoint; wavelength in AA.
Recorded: 0.48 mag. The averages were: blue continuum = 9.59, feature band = 7.41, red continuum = 13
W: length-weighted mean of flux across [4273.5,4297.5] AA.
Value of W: 8.95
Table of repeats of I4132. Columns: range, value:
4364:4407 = 2.944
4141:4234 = 0.5803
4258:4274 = 5.264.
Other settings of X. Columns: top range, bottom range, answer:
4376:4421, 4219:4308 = 1.32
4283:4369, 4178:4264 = 1.19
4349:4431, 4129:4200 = 1.27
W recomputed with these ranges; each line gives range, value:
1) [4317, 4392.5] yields 11.8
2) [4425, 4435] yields 12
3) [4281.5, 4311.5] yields 8.13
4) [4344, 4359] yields 12.4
